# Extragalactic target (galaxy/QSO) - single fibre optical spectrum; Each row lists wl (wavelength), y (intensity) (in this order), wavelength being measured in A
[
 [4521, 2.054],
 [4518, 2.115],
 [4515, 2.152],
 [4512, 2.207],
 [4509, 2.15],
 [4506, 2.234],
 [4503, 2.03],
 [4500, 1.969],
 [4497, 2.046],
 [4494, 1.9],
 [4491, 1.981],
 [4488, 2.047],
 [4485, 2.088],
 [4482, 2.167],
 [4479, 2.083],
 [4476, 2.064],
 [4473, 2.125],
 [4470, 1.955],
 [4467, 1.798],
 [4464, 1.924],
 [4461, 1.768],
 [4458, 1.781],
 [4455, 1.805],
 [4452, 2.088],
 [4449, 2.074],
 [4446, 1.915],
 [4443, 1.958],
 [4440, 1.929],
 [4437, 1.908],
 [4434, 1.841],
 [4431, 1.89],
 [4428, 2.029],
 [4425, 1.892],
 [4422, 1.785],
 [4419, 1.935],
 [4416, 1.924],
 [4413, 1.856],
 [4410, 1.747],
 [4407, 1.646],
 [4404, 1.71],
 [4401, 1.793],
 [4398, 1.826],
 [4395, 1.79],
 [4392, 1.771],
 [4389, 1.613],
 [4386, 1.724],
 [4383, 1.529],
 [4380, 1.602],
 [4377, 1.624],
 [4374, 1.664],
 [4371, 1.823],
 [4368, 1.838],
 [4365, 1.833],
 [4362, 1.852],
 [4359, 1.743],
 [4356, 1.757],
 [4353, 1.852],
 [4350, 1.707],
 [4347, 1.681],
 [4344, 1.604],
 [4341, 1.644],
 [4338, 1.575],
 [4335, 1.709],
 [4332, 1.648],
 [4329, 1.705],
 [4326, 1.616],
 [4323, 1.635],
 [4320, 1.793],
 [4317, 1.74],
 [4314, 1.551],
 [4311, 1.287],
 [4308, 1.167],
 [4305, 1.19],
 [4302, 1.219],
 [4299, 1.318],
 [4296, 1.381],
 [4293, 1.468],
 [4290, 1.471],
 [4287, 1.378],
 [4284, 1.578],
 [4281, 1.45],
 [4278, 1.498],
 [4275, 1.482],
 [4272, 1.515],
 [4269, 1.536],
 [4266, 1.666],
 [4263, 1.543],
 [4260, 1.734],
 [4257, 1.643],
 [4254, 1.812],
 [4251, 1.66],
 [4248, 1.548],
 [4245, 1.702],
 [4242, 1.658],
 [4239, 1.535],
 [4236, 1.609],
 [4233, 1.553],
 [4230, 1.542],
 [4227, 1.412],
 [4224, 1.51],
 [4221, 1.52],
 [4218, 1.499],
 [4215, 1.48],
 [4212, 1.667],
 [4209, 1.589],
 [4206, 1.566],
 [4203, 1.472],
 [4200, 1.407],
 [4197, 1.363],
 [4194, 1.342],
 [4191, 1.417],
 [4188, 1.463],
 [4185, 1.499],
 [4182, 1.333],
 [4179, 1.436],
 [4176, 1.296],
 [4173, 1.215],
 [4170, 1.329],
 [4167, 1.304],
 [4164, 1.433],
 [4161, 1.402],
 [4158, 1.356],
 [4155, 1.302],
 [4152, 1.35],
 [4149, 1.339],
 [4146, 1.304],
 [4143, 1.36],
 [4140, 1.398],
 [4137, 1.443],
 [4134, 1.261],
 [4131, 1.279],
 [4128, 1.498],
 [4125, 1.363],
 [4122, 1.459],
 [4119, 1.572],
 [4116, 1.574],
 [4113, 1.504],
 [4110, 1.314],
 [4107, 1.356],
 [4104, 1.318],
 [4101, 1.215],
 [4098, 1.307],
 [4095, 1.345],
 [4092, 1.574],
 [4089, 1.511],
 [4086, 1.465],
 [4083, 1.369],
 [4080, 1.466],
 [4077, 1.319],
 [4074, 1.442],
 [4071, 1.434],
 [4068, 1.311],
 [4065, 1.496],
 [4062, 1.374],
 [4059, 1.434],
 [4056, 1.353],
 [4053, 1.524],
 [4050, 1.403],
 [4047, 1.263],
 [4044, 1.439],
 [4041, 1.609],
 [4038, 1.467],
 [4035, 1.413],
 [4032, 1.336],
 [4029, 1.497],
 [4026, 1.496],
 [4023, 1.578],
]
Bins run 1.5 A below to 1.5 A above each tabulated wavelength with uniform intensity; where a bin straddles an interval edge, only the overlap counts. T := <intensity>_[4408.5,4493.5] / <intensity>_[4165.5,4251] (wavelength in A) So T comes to 1.3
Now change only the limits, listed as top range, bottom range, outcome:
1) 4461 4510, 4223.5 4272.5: 1.26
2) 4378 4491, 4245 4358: 1.20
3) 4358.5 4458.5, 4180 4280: 1.18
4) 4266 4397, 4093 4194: 1.16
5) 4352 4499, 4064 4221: 1.32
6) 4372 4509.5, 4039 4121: 1.33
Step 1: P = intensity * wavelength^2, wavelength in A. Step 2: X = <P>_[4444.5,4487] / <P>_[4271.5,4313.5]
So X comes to 1.54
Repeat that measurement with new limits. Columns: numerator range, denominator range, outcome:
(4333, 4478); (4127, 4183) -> 1.51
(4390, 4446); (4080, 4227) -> 1.48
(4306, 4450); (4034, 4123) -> 1.41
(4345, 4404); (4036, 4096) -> 1.40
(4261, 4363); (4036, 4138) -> 1.23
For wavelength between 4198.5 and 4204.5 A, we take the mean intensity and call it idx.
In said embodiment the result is 1.44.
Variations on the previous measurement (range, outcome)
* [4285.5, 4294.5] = 1.44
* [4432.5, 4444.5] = 1.91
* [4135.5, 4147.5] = 1.38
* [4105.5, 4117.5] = 1.44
